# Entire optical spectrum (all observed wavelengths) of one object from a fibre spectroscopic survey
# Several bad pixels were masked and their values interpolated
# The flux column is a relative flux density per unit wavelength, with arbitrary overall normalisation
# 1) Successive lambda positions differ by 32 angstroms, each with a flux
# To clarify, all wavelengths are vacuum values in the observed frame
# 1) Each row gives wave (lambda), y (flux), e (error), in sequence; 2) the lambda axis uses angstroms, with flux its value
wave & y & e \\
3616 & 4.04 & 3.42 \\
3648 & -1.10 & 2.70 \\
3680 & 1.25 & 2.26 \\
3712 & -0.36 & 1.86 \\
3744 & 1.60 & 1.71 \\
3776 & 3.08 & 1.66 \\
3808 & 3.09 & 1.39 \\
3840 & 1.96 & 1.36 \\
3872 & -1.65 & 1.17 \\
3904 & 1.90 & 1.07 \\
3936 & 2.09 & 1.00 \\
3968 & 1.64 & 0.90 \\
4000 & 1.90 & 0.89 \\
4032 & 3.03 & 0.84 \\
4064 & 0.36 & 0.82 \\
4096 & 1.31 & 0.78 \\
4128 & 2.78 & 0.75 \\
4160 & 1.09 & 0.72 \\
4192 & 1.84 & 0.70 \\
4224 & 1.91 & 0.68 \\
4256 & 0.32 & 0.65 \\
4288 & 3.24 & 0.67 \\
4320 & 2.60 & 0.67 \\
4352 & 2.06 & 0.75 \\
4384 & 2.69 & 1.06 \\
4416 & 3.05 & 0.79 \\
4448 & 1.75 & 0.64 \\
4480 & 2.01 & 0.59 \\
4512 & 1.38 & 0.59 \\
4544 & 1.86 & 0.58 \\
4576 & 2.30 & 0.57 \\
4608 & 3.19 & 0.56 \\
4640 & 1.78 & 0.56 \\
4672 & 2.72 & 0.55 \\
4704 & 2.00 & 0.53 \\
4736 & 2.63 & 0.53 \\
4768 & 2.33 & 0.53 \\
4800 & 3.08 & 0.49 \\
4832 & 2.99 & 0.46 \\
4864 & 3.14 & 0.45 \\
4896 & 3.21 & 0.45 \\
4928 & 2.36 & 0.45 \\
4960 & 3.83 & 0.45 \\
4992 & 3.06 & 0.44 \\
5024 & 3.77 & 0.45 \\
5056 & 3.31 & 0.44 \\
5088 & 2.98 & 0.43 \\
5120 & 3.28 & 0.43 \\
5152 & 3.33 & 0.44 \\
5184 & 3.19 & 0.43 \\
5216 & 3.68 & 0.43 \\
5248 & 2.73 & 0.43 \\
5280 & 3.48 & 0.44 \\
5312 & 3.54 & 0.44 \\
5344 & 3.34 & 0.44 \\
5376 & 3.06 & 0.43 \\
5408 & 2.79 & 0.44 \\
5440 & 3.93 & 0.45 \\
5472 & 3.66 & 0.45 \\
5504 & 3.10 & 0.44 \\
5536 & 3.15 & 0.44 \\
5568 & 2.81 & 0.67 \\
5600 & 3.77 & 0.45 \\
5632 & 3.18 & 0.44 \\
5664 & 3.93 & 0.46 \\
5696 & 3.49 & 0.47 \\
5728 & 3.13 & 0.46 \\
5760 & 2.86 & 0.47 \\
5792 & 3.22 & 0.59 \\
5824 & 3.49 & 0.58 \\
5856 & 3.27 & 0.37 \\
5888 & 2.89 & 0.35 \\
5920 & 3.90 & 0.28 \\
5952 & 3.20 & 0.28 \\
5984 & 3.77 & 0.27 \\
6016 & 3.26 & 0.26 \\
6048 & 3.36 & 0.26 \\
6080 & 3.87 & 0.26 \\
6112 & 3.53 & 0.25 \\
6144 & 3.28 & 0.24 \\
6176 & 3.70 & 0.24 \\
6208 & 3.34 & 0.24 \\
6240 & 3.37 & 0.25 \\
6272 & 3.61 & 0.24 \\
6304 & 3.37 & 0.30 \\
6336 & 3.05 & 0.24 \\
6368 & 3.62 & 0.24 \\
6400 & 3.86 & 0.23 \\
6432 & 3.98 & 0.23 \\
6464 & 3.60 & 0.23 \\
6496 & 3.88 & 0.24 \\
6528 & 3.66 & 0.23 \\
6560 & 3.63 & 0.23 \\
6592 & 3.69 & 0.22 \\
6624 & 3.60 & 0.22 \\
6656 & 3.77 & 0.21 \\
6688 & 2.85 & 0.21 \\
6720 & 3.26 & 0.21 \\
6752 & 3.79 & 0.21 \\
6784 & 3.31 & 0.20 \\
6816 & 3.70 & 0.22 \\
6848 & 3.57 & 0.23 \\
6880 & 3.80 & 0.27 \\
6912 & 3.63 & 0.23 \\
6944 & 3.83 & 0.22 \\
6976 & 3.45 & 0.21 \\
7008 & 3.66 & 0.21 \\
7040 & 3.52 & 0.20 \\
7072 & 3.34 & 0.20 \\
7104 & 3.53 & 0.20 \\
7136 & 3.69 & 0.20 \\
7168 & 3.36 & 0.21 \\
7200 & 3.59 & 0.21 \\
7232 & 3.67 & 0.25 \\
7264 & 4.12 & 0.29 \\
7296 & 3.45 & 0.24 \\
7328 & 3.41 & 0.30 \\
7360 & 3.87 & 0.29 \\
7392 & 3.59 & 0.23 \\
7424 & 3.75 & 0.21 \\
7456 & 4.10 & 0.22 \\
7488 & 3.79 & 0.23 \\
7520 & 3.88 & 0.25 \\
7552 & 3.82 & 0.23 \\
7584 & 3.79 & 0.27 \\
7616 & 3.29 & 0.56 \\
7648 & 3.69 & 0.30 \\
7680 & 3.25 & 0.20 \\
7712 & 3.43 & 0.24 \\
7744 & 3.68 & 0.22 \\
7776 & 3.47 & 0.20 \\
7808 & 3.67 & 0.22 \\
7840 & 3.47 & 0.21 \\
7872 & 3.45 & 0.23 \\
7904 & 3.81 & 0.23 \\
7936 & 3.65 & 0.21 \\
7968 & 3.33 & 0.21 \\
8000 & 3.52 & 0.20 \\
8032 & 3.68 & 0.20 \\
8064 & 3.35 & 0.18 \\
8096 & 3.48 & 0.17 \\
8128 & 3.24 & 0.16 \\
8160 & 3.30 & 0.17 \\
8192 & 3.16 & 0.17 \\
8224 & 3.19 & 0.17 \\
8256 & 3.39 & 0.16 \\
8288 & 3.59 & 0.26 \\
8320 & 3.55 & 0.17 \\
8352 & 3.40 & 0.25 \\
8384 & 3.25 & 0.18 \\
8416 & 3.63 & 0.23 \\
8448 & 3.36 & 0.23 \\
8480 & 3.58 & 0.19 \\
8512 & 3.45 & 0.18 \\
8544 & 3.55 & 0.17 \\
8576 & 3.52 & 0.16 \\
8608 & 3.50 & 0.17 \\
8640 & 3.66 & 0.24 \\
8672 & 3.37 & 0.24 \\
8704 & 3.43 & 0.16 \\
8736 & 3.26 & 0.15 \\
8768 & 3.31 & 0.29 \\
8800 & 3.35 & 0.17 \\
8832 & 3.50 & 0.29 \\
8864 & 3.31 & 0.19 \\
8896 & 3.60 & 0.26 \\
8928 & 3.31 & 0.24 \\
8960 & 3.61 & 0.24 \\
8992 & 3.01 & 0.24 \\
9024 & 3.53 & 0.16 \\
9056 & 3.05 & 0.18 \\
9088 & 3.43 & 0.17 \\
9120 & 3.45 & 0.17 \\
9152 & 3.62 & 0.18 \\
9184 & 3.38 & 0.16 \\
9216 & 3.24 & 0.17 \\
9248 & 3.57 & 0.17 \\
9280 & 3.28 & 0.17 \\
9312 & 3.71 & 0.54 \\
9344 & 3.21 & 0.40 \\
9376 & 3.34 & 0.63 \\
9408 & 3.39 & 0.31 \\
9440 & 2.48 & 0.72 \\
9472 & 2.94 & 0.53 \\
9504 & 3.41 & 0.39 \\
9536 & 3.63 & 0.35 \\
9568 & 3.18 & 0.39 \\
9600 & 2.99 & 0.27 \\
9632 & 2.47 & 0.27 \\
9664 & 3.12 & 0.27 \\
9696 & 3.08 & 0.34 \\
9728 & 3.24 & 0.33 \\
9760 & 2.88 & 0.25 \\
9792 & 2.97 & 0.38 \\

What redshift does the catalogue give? 0.135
